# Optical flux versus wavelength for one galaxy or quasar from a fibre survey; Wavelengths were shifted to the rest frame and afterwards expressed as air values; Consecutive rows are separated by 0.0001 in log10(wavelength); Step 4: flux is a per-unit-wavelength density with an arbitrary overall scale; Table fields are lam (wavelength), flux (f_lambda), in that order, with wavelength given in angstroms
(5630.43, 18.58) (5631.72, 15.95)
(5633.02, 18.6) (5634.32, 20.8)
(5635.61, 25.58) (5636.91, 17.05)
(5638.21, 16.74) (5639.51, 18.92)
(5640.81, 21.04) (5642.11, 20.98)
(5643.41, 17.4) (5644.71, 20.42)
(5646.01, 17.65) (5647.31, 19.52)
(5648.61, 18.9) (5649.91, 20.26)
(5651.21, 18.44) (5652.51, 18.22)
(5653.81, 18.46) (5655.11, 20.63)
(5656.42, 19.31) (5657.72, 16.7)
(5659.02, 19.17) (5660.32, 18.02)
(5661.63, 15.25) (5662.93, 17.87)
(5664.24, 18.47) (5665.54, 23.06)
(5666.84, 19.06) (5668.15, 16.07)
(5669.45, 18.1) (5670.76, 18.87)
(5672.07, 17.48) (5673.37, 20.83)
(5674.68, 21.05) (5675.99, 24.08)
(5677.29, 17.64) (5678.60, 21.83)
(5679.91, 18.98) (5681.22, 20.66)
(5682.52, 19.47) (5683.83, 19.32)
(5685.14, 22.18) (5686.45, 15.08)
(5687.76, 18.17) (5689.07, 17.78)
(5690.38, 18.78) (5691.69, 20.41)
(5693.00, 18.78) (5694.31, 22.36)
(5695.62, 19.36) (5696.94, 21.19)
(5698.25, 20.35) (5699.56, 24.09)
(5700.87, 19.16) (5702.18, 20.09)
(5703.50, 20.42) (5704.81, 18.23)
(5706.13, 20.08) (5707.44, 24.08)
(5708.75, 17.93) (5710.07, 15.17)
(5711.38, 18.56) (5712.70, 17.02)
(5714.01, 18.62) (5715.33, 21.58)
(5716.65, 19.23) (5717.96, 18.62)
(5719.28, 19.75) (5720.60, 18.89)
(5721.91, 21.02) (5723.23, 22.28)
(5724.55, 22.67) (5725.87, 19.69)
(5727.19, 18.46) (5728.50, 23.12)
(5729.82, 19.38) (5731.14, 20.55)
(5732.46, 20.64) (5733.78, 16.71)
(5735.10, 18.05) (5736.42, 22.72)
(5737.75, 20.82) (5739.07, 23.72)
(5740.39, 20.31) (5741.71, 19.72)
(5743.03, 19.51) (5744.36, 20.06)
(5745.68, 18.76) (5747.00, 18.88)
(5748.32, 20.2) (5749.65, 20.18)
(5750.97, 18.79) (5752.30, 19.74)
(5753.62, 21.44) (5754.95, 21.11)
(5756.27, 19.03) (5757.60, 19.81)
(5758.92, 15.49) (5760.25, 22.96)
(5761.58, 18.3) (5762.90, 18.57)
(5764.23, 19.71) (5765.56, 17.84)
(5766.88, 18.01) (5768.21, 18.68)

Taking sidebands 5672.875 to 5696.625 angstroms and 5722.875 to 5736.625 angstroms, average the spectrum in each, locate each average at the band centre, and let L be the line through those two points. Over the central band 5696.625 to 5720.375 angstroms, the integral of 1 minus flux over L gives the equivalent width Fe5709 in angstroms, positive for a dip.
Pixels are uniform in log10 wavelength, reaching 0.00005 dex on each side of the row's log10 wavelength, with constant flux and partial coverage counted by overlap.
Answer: 0.5 angstroms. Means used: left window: 19.8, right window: 20.3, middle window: 19.6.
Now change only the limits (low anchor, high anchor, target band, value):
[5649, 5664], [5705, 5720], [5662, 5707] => -2.2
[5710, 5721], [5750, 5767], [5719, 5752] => -2.0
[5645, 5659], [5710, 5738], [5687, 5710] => -0.5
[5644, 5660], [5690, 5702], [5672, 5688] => 0.1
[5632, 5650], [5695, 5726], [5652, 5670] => 1.0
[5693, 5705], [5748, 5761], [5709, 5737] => 0.9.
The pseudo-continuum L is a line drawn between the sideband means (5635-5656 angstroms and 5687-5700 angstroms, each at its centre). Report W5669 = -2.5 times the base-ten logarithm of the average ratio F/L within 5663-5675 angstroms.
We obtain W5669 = 0.033 mag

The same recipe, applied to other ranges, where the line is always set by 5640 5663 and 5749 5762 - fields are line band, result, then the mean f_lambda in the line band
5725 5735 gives -0.015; 19.8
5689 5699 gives -0.047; 20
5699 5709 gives -0.072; 20.6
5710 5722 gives 0.025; 18.9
